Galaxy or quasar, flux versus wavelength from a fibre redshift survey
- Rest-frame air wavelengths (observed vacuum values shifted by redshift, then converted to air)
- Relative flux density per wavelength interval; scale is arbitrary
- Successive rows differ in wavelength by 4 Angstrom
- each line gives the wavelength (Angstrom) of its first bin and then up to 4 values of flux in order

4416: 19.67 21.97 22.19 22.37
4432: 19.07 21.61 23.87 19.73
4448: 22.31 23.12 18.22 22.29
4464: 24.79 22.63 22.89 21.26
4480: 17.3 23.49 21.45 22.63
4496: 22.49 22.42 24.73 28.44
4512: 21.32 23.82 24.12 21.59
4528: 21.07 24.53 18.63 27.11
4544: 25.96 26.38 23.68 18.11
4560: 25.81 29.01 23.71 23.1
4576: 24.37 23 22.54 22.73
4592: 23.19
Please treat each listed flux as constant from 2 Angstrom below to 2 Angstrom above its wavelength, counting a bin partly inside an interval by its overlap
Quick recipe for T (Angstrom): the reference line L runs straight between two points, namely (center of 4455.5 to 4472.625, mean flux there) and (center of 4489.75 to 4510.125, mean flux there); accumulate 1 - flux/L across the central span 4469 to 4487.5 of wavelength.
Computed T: 1.42 Angstrom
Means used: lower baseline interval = 22.5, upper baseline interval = 24.1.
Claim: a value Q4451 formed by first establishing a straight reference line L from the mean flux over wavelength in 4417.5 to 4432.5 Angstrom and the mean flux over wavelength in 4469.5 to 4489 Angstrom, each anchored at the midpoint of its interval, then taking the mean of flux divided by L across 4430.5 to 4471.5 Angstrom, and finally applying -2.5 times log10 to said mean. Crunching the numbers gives -0.02 mag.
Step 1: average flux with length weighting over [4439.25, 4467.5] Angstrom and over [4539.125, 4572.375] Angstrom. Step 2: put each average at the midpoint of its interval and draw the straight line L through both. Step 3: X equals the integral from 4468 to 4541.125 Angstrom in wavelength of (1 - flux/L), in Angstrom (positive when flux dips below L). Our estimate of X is 2.2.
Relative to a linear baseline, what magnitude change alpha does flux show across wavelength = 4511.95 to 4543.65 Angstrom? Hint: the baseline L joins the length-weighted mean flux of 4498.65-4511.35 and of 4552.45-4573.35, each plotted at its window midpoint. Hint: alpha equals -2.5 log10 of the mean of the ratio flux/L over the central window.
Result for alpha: 0.07 mag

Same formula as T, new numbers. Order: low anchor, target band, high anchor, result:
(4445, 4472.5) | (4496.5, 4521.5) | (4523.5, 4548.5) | -1.0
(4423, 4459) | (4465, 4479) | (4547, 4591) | -0.1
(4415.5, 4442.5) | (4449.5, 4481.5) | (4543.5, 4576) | 1.1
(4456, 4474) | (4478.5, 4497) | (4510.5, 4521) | 1.0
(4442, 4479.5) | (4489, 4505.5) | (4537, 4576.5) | -0.1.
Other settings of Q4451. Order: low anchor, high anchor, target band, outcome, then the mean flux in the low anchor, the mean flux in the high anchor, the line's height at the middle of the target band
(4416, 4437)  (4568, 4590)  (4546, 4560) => -0.01 mag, 21.3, 23.2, 22.9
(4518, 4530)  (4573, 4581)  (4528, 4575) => -0.05 mag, 22.3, 23.7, 23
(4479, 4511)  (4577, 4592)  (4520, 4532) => 0.03 mag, 23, 22.9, 23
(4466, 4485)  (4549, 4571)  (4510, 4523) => -0.01 mag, 21.4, 24.1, 22.7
